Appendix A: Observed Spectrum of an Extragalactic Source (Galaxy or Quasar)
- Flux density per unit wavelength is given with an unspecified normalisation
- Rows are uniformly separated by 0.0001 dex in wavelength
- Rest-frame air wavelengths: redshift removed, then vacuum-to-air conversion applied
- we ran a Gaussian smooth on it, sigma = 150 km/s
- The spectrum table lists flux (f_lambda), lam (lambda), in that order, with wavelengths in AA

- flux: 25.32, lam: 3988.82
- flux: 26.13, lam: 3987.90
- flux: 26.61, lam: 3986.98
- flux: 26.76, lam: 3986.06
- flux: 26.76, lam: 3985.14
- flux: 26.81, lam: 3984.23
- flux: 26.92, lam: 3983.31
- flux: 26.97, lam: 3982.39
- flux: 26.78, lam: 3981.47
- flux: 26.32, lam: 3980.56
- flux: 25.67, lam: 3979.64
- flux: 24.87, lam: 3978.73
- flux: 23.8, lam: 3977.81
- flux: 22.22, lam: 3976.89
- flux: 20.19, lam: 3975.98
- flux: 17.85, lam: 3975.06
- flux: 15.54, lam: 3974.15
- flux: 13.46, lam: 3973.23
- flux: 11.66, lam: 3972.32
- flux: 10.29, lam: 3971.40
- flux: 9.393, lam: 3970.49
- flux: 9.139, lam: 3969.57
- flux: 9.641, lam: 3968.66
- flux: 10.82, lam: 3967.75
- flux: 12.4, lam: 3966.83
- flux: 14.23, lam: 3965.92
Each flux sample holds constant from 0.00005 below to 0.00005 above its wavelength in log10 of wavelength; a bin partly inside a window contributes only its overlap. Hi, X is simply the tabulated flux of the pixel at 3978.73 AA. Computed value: 24.87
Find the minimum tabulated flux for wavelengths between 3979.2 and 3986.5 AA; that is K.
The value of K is 25.67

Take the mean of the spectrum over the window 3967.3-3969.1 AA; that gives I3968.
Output 10.3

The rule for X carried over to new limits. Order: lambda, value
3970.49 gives 9.393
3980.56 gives 26.32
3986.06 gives 26.76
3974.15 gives 15.54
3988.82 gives 25.32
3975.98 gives 20.19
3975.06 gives 17.85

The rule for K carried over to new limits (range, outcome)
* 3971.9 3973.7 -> 11.66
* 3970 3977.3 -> 9.393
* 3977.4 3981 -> 23.8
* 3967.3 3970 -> 9.139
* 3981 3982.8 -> 26.78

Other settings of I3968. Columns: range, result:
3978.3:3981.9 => 26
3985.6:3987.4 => 26.6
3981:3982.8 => 26.9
